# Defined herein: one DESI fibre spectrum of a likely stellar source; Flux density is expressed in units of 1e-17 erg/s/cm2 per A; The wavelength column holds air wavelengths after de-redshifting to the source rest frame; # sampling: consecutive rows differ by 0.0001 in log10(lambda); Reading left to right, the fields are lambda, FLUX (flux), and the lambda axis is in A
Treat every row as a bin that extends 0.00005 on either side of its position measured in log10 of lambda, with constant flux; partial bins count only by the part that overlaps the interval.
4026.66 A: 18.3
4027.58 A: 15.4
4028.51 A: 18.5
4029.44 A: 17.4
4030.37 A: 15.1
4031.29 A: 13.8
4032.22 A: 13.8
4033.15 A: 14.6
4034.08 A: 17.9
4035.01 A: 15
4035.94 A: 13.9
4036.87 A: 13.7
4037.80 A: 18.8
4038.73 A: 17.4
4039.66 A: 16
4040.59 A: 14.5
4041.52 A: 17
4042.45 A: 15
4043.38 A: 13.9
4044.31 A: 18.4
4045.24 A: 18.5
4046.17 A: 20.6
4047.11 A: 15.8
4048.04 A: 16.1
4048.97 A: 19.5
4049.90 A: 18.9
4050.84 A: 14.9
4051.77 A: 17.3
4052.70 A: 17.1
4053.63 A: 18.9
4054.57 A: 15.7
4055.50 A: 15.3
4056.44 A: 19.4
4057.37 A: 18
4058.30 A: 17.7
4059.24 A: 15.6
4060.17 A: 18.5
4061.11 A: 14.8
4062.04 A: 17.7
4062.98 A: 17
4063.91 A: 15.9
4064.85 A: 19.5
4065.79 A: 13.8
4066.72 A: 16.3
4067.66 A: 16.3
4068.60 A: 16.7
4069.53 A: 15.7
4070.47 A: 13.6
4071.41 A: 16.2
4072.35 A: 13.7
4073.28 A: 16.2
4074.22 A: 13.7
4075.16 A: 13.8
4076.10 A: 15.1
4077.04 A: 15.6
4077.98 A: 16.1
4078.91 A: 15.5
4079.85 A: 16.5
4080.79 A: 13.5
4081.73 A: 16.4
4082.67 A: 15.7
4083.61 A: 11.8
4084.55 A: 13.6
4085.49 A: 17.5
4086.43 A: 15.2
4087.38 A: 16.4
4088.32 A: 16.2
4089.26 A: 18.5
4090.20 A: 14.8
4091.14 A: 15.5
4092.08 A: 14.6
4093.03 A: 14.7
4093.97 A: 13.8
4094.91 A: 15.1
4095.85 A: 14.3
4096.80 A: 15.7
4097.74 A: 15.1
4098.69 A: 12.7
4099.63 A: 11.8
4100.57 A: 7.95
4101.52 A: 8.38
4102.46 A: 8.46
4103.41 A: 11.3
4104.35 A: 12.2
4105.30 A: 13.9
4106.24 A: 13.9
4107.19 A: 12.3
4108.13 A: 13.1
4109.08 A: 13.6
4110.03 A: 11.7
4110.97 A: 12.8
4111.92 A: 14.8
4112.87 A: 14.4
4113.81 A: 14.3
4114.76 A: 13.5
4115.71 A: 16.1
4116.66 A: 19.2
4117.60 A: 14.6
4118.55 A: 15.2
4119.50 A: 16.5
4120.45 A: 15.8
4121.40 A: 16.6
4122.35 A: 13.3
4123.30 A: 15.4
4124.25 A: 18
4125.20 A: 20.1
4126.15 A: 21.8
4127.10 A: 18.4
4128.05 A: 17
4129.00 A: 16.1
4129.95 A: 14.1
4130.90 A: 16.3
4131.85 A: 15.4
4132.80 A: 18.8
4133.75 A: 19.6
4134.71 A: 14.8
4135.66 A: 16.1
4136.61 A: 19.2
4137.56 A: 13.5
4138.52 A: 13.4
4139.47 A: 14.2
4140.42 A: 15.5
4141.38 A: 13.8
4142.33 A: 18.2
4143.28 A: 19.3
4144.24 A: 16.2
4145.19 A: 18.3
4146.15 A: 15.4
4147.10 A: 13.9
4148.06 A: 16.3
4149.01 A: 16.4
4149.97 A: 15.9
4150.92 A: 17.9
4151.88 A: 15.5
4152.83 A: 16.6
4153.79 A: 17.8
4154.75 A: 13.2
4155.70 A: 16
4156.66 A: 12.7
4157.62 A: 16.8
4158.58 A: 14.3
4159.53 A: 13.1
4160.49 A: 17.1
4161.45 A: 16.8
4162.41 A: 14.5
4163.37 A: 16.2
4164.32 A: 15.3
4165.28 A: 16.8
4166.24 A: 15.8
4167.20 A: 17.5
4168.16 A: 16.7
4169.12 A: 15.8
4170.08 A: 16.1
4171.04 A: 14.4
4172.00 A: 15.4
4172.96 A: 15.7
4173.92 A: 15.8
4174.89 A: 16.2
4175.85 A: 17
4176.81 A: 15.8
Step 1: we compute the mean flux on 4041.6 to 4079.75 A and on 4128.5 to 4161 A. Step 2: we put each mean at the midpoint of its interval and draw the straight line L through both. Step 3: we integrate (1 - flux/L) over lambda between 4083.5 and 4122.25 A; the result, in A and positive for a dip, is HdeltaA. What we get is 5.0 A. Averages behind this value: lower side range 16.5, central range 14.1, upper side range 15.9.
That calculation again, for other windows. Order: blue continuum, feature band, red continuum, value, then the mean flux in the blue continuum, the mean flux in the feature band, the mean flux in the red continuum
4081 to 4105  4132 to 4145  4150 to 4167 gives -1.0 A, 13.9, 16.4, 15.7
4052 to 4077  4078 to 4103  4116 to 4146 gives 3.2 A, 16.2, 14.2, 16.6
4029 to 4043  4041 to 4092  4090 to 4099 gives -3.8 A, 15.6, 16.2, 14.7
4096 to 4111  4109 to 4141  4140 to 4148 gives -3.4 A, 12.2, 15.9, 16.3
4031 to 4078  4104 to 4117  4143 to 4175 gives 1.7 A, 16.3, 13.9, 15.9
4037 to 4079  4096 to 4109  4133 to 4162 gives 3.2 A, 16.5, 12.2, 15.9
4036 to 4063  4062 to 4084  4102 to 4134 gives 1.2 A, 16.9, 15.5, 15.2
